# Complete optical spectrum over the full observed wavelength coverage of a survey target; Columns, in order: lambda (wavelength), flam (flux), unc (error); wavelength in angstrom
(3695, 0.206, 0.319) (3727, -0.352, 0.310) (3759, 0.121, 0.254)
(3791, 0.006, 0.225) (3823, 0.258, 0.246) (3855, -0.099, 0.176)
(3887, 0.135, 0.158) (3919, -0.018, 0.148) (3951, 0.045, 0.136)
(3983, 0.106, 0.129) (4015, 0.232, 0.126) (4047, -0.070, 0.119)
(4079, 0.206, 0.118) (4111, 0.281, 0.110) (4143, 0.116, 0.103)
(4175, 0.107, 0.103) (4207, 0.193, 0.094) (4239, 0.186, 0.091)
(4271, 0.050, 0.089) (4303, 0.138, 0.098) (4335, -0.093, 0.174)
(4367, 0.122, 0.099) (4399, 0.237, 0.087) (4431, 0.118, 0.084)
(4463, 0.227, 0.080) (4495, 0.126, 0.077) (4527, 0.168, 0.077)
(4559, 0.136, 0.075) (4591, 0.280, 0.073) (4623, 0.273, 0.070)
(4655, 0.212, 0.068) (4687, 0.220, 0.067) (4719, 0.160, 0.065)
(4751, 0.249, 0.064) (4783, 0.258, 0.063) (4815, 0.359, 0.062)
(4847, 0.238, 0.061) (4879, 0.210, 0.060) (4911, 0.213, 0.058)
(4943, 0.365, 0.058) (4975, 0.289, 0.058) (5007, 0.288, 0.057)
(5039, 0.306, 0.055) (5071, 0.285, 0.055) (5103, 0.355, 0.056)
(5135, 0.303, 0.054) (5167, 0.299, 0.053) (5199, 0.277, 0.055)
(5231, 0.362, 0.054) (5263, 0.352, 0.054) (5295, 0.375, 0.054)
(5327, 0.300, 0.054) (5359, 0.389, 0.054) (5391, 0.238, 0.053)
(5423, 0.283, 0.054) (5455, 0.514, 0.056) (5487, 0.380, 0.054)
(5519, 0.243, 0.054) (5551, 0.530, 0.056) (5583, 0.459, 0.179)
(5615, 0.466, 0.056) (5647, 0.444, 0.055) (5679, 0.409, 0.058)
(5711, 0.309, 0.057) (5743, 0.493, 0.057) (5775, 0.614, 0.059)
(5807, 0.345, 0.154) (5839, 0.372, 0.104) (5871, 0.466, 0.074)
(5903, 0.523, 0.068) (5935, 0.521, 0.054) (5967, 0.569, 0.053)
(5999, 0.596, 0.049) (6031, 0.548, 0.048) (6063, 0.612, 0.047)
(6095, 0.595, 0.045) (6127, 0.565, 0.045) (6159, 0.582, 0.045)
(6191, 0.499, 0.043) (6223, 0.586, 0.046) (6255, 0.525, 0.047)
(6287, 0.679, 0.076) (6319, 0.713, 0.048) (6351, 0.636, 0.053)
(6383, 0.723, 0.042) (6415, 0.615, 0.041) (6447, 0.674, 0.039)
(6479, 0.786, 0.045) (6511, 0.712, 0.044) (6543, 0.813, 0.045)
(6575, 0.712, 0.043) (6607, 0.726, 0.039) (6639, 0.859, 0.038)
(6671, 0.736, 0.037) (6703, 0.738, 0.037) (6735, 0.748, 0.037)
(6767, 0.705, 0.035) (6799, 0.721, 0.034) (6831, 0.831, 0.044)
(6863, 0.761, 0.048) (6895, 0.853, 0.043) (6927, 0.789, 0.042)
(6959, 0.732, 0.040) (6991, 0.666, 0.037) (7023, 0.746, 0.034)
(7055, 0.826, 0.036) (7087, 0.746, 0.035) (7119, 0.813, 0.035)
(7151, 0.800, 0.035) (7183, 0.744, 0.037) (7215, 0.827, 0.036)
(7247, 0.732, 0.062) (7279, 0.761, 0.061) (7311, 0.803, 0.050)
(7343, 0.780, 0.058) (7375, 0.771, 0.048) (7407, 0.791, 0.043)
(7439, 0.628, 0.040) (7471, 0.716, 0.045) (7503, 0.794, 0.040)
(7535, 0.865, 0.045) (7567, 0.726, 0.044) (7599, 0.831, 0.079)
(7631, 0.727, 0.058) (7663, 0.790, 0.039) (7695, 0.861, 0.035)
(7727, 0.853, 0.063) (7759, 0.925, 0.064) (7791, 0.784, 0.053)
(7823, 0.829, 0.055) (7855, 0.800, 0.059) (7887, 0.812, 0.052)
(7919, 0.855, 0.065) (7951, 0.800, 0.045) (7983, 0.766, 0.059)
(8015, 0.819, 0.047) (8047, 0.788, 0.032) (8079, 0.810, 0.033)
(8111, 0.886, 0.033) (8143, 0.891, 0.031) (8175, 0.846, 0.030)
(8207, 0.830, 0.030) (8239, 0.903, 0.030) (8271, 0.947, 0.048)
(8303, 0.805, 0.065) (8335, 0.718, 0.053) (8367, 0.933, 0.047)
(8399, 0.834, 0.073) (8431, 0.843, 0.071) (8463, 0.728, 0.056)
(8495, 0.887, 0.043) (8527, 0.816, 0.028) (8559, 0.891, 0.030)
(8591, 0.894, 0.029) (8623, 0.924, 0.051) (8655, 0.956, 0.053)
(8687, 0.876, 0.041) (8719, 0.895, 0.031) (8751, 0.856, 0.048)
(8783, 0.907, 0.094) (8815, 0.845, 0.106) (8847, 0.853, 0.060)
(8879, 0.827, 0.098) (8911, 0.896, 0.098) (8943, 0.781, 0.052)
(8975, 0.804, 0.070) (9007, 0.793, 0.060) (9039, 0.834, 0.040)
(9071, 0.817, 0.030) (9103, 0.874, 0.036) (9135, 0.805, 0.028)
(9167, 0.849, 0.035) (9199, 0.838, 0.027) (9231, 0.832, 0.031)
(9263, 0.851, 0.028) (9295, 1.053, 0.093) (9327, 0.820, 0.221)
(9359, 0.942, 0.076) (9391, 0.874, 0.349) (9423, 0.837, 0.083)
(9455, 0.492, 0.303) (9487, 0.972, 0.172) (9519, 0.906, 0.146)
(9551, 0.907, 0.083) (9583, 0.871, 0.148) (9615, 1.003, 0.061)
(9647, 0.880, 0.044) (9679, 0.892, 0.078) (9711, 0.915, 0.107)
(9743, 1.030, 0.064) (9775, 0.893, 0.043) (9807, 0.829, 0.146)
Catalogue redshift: 0.437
